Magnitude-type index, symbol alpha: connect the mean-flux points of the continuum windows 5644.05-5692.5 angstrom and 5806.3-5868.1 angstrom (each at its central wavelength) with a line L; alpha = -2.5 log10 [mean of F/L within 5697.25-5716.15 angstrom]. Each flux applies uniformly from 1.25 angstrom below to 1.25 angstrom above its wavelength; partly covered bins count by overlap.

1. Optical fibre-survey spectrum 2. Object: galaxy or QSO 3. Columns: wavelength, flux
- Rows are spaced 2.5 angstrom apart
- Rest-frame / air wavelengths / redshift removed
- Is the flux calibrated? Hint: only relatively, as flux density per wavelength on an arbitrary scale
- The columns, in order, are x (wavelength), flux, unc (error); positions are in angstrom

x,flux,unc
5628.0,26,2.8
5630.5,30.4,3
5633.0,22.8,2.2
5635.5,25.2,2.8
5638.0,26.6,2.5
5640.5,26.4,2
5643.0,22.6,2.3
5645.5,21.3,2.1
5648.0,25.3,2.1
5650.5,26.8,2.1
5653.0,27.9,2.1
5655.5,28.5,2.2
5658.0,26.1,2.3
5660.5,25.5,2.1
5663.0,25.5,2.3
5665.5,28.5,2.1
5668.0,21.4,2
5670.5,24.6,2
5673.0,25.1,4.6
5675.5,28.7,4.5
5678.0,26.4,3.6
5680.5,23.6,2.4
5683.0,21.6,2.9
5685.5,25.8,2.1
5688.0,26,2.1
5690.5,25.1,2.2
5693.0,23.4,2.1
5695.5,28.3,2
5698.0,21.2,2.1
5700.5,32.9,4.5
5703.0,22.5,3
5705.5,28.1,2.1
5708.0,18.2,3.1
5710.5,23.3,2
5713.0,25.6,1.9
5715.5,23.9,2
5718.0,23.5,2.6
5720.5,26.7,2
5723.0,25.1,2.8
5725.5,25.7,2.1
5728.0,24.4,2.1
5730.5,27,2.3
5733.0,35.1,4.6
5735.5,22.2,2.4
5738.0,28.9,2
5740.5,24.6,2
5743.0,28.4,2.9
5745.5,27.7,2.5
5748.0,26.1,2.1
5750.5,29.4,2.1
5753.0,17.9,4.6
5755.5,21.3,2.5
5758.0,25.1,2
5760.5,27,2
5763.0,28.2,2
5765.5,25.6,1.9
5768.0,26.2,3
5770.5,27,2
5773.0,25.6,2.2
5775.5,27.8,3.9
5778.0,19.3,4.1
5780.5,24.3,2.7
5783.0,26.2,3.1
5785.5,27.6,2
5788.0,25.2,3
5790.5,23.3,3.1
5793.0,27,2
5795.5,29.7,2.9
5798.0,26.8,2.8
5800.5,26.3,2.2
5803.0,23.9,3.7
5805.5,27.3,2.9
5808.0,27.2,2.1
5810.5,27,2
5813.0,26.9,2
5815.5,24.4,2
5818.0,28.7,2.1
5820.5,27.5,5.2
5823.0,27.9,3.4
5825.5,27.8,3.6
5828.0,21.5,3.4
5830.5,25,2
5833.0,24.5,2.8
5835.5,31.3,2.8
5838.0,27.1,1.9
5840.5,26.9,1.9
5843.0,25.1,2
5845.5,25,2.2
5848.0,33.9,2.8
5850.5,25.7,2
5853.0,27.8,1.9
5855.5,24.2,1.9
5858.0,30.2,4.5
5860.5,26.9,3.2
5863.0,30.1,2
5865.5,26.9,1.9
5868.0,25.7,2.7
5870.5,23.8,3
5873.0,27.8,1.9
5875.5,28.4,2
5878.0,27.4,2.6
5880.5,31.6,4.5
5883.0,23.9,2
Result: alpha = 0.05 mag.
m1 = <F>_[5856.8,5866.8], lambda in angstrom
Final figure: 28.5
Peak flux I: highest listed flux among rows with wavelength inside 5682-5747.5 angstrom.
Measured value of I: 35.1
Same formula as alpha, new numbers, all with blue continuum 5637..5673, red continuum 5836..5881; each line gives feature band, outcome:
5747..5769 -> 0.05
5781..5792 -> 0.05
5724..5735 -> -0.06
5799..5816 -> 0.03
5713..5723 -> 0.05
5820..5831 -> 0.05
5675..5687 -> 0.03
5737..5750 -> -0.04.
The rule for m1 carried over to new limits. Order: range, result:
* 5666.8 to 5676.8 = 25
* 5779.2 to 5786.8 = 26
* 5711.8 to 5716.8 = 24.7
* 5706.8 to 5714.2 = 22.4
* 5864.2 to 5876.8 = 26.5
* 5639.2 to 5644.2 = 24.5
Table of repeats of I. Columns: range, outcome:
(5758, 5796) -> 29.7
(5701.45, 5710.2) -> 28.1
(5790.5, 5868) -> 33.9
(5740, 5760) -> 29.4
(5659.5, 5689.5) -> 28.7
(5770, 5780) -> 27.8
